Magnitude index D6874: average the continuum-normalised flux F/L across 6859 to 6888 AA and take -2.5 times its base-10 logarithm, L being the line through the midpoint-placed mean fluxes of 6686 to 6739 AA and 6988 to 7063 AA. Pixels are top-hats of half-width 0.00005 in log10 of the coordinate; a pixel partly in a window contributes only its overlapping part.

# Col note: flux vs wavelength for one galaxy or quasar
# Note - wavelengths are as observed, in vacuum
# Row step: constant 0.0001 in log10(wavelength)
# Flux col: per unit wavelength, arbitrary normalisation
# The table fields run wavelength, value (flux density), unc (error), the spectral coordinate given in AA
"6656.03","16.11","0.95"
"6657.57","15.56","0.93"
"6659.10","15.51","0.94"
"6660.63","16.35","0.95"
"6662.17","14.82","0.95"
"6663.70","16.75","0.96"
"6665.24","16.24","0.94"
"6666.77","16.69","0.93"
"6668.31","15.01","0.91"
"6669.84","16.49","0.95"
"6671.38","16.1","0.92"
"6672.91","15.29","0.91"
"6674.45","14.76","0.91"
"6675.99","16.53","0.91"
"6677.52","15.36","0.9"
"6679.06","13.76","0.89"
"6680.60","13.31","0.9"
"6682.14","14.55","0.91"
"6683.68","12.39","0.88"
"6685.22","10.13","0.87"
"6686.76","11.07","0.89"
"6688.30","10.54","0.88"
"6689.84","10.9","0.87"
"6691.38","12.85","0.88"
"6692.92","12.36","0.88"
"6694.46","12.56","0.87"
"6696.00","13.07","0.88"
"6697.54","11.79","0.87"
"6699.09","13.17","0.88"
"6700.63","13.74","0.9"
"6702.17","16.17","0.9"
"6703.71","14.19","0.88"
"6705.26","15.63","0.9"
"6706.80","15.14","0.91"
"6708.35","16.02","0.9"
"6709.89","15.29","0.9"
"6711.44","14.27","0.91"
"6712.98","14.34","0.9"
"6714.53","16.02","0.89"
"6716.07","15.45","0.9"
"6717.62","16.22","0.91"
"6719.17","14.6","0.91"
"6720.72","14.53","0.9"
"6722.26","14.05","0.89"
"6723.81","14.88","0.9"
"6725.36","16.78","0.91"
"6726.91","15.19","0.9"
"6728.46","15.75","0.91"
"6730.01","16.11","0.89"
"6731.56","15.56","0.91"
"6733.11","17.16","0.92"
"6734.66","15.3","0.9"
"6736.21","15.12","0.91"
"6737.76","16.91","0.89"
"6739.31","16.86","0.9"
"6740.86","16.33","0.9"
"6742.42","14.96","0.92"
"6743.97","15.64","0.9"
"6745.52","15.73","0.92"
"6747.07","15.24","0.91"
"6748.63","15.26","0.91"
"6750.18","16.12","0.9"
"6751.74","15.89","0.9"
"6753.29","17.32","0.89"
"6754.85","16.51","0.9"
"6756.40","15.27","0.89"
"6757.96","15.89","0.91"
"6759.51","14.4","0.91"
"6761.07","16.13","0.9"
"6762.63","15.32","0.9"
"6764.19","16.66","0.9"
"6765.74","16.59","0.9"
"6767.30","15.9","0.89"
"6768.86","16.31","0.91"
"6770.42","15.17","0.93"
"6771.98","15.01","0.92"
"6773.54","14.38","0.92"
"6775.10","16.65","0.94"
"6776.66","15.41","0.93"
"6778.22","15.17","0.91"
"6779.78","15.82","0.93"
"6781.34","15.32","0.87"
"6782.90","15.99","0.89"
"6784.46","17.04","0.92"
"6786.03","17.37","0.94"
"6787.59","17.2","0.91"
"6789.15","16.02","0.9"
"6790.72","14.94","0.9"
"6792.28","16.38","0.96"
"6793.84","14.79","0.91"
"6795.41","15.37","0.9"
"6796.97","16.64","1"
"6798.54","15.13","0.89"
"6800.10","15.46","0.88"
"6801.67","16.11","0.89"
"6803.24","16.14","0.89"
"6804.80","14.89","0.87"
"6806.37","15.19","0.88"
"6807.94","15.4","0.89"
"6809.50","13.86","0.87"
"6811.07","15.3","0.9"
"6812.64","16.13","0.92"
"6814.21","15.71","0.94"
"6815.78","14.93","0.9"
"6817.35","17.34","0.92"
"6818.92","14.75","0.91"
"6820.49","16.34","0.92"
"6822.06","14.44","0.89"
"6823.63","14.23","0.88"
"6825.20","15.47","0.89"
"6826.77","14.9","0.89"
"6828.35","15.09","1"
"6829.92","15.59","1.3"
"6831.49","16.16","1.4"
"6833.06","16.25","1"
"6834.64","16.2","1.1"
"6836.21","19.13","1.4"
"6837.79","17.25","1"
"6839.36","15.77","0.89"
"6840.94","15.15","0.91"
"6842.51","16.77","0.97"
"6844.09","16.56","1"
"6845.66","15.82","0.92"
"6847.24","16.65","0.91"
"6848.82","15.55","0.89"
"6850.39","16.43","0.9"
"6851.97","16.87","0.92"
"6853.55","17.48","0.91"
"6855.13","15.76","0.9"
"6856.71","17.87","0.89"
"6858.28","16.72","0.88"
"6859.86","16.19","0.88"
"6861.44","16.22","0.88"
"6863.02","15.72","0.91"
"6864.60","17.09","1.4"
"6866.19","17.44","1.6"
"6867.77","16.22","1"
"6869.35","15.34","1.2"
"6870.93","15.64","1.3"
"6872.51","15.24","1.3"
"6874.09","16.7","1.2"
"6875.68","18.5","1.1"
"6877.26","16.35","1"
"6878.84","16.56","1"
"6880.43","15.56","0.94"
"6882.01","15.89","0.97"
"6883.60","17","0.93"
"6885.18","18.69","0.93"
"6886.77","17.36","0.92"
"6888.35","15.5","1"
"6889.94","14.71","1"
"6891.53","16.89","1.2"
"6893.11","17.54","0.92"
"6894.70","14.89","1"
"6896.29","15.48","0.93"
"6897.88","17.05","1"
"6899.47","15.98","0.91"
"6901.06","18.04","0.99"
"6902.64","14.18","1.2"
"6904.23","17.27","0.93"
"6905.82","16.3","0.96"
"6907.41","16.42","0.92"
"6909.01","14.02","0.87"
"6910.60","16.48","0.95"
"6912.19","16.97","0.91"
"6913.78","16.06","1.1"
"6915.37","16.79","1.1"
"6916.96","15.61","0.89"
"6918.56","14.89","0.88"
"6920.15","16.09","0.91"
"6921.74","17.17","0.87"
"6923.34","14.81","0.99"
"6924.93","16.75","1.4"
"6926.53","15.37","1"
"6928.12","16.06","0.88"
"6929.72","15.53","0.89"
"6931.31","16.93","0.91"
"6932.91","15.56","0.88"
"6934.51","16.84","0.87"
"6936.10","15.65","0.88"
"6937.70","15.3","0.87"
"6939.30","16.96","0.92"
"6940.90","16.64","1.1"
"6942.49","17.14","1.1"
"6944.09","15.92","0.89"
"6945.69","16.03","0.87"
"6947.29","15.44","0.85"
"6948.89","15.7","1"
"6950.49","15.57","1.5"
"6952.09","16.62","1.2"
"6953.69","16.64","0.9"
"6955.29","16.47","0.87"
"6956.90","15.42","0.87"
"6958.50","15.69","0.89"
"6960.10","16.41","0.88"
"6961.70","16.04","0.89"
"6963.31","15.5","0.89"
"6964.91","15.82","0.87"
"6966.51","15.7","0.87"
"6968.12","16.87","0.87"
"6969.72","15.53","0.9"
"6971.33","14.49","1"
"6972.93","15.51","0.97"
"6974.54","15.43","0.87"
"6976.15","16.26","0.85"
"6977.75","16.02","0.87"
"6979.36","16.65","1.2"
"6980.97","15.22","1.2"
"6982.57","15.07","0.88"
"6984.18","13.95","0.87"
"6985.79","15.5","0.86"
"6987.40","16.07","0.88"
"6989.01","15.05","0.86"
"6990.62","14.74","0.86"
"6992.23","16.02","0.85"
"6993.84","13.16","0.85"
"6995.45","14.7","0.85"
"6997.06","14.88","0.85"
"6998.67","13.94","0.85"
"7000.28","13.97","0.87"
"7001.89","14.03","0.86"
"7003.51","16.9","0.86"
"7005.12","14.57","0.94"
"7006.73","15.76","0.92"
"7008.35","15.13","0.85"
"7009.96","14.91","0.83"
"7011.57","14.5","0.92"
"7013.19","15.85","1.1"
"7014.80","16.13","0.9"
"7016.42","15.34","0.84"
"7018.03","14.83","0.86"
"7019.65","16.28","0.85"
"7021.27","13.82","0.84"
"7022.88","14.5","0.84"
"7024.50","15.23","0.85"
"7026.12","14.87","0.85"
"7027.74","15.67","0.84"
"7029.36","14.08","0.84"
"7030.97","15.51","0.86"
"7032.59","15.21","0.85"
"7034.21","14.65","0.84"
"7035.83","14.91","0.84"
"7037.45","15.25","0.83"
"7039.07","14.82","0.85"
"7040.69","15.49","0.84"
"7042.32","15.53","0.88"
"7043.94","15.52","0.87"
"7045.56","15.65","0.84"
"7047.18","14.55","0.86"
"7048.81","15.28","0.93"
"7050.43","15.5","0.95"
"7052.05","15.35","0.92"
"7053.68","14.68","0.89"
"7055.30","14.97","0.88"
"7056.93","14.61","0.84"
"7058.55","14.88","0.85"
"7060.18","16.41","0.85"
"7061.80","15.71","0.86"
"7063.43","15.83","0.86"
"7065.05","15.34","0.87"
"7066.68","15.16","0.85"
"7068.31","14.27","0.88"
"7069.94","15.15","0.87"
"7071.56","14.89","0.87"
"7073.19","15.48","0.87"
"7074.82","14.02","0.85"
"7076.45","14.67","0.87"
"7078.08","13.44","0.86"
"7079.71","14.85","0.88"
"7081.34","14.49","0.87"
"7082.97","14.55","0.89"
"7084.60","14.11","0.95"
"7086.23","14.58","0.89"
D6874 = -0.12 mag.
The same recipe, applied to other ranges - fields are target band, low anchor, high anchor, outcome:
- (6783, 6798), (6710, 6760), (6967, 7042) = -0.044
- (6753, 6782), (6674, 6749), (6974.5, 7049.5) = -0.076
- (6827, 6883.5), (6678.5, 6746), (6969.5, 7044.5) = -0.111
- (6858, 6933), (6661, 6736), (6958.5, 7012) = -0.082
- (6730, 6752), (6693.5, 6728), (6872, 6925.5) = -0.066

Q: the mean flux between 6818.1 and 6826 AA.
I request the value 15.1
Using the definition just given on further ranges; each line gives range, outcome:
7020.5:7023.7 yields 14.2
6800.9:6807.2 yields 15.6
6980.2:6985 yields 14.8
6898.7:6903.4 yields 16.1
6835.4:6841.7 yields 16.8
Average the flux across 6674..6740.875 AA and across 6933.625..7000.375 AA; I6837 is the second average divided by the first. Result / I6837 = 1.1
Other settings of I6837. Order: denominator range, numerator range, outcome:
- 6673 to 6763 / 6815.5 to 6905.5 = 1.10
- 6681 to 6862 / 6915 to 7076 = 1.00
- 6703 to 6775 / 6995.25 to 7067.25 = 0.97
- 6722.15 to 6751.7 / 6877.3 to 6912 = 1.03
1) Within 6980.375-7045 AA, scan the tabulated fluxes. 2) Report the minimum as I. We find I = 13.16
